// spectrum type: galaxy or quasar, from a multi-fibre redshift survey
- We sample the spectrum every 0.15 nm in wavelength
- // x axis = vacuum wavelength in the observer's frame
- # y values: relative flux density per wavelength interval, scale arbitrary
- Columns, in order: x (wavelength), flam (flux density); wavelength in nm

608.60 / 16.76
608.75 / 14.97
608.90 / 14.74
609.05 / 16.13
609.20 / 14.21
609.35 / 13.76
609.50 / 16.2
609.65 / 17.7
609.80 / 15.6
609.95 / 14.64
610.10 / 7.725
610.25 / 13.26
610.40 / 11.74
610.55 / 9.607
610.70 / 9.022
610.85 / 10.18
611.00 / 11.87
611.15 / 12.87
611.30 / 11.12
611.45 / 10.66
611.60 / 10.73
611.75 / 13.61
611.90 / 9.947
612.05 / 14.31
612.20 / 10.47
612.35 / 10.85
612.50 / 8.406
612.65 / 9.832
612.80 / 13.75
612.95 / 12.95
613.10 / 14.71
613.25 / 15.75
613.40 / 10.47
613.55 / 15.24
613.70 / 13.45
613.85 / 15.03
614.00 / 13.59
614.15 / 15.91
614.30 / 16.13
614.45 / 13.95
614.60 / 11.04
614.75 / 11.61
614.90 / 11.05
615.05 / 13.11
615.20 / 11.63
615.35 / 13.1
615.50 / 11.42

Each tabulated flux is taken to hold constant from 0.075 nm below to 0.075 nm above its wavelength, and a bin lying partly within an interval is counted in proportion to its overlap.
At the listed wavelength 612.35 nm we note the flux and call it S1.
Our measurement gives 10.85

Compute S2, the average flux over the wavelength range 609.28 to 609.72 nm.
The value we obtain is 15.9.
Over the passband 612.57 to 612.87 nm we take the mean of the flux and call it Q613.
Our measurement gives 11.7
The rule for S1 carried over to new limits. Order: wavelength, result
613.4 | 10.47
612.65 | 9.832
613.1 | 14.71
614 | 13.59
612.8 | 13.75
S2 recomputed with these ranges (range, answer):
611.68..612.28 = 12.1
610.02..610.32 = 10.5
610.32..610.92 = 10.2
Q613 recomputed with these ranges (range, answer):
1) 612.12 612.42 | 10.7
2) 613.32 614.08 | 13.6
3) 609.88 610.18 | 11.2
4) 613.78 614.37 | 15.2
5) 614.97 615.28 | 12.4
